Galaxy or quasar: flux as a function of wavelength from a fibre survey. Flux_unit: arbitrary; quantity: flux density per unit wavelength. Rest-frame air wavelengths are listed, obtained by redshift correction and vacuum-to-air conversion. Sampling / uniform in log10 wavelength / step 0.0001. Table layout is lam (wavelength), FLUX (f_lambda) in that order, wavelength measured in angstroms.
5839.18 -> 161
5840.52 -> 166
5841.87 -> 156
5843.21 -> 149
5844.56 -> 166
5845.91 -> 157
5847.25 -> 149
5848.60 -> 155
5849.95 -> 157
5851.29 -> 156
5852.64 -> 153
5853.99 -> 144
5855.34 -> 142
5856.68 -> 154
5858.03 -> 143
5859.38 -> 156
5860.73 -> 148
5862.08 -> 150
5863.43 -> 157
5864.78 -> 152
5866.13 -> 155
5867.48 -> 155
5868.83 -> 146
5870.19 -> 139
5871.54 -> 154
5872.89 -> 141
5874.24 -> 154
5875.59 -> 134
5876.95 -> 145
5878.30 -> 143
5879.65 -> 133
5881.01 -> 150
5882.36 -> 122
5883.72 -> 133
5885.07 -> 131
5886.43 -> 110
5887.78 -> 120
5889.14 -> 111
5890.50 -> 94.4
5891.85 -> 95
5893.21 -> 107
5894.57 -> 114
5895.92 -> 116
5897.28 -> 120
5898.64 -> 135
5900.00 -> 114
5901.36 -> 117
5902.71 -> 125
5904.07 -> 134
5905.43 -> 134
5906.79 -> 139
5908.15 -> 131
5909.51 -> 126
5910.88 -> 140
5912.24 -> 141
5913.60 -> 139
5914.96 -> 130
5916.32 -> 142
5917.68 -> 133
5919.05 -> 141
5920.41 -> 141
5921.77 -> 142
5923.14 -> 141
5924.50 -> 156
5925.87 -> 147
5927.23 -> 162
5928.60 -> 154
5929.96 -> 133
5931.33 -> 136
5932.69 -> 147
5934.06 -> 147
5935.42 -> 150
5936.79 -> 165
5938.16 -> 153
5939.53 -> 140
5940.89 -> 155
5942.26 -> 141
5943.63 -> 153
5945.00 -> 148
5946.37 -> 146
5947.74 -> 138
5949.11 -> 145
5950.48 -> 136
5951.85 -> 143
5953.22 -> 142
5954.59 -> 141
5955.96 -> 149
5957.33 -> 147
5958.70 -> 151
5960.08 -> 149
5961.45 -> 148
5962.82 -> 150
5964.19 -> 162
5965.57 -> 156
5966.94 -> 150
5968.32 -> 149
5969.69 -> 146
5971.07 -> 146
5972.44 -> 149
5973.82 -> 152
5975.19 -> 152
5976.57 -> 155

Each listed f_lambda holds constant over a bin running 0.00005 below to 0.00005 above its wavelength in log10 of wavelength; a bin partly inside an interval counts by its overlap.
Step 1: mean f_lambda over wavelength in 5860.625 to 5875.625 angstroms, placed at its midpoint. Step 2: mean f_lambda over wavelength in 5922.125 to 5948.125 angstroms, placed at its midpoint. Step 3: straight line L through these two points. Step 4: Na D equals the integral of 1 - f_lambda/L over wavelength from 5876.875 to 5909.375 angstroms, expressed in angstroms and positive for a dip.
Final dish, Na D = 5.5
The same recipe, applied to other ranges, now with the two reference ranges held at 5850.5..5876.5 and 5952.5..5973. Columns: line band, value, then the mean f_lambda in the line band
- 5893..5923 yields 3.7 angstroms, 131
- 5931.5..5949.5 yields 0.1 angstroms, 148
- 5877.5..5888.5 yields 1.4 angstroms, 130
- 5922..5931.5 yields 0.1 angstroms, 147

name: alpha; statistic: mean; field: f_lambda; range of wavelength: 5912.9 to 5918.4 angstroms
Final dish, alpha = 136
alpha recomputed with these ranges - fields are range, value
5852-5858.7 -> 147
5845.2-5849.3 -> 154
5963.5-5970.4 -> 152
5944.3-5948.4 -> 144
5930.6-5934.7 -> 143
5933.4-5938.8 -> 154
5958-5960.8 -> 150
